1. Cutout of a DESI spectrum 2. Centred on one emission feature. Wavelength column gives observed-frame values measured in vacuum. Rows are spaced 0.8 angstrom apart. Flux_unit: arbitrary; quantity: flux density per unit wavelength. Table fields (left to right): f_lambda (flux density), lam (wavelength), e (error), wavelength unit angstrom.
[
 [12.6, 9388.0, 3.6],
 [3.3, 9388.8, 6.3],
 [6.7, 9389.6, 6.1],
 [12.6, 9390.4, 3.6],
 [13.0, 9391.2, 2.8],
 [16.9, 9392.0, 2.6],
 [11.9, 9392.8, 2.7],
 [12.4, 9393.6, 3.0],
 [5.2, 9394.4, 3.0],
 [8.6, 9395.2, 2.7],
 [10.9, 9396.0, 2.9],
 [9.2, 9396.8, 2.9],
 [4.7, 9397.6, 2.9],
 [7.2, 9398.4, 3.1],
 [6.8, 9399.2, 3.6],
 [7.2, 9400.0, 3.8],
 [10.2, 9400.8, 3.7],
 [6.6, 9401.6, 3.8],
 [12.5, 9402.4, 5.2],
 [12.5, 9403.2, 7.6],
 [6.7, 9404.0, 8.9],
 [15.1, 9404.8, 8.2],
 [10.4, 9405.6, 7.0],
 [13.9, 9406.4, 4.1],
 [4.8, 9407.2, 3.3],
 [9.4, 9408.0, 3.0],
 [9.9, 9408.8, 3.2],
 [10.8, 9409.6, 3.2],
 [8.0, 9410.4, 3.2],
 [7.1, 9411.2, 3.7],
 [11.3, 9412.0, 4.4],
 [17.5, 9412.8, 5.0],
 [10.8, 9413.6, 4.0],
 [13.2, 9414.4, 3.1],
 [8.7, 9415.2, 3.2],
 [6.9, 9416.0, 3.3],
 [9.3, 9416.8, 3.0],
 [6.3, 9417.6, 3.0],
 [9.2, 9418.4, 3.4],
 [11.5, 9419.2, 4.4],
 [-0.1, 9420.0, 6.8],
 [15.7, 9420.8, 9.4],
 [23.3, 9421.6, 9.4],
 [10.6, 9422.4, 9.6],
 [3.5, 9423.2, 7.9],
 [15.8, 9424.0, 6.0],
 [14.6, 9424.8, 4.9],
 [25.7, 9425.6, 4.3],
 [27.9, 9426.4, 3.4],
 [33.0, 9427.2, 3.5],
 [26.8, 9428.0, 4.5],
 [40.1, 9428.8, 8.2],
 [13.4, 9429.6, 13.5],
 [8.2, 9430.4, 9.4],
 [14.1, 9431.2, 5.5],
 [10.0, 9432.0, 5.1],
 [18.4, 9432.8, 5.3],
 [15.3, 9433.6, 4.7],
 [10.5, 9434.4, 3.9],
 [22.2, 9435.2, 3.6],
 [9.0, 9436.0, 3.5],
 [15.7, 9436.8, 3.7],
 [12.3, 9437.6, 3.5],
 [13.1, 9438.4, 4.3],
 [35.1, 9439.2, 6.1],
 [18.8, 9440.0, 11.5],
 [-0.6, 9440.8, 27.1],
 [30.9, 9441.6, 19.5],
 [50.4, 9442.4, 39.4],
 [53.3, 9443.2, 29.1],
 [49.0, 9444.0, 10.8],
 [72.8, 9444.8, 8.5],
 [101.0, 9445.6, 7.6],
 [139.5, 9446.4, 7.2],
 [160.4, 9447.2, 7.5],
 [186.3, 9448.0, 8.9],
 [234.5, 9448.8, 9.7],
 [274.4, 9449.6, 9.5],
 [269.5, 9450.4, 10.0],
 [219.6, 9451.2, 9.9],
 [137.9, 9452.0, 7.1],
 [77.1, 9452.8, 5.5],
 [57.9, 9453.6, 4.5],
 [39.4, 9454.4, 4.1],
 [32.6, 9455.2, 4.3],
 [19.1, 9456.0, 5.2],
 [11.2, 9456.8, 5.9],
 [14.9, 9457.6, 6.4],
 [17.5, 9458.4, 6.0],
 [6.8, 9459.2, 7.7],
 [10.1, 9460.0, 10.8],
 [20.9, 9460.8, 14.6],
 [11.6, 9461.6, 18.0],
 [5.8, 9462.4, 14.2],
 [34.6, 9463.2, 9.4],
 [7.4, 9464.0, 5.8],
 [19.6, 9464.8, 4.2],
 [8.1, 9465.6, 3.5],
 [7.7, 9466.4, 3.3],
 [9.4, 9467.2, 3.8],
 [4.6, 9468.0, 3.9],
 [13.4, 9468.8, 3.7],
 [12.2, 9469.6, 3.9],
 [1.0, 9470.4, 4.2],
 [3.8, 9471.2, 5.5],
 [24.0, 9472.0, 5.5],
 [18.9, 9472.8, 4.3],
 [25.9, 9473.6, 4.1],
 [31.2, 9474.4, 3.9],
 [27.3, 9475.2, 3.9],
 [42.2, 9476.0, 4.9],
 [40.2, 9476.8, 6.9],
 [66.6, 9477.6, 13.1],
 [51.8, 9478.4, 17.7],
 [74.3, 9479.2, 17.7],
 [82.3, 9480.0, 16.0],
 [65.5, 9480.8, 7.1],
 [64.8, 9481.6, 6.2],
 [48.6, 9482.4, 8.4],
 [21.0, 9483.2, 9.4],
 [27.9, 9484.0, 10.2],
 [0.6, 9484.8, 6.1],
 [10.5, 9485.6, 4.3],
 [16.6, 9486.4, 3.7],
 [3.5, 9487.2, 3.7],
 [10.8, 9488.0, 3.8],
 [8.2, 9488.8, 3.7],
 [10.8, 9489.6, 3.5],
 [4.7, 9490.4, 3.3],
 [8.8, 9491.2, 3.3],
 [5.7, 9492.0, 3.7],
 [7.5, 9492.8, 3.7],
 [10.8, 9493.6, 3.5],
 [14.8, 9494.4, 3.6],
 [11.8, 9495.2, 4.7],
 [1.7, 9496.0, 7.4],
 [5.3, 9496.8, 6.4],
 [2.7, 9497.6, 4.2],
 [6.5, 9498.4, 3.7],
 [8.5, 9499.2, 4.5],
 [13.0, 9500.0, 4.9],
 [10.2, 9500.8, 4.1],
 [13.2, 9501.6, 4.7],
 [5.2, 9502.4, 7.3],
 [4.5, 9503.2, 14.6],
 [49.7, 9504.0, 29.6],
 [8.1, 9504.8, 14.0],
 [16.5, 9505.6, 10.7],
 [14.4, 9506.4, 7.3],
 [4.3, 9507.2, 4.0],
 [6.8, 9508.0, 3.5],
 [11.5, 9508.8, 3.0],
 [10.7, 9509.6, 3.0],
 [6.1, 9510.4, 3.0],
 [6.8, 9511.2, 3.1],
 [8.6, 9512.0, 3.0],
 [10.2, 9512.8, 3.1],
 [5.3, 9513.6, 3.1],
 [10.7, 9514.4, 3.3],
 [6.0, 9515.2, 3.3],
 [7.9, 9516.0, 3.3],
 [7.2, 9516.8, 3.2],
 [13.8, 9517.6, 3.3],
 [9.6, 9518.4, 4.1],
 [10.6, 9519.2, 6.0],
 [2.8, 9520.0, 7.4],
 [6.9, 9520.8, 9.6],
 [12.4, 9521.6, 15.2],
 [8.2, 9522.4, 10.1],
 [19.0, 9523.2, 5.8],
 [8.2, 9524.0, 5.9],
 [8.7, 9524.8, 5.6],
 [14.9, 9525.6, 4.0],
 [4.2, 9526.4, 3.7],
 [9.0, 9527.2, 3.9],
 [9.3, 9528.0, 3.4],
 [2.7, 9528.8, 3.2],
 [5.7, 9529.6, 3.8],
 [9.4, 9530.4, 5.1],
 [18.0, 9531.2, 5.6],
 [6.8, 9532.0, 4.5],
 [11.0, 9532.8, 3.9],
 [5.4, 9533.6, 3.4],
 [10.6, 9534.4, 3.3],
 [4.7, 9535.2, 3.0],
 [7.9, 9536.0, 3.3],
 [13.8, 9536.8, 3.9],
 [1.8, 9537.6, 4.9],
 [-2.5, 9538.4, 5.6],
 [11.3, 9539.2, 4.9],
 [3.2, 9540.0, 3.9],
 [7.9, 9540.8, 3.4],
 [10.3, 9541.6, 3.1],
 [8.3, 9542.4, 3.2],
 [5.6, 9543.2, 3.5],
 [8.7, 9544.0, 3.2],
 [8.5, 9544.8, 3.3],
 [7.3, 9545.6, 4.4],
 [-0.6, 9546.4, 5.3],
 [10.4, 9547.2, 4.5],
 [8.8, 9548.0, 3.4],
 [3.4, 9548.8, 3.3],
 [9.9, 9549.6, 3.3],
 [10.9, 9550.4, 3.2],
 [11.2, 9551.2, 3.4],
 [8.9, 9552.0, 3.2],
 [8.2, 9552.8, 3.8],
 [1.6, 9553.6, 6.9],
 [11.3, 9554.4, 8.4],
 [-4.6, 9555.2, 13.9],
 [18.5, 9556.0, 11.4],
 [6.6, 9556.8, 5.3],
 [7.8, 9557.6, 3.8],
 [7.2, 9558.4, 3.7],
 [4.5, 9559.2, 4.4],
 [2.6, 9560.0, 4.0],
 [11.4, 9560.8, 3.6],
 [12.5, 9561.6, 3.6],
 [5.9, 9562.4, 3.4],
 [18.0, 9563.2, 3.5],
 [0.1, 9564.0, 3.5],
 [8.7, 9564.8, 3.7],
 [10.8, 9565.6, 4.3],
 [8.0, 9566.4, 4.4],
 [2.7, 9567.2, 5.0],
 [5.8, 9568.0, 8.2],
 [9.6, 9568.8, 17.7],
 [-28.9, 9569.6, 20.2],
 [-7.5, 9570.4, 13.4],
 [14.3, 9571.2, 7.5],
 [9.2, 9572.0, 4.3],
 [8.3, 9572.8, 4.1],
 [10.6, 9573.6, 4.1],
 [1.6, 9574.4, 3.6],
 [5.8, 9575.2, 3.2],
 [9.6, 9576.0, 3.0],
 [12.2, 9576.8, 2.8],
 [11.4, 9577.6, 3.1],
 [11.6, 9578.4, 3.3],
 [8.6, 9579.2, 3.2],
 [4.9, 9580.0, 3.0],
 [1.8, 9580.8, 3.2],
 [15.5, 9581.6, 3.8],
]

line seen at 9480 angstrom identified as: [N II] 6583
